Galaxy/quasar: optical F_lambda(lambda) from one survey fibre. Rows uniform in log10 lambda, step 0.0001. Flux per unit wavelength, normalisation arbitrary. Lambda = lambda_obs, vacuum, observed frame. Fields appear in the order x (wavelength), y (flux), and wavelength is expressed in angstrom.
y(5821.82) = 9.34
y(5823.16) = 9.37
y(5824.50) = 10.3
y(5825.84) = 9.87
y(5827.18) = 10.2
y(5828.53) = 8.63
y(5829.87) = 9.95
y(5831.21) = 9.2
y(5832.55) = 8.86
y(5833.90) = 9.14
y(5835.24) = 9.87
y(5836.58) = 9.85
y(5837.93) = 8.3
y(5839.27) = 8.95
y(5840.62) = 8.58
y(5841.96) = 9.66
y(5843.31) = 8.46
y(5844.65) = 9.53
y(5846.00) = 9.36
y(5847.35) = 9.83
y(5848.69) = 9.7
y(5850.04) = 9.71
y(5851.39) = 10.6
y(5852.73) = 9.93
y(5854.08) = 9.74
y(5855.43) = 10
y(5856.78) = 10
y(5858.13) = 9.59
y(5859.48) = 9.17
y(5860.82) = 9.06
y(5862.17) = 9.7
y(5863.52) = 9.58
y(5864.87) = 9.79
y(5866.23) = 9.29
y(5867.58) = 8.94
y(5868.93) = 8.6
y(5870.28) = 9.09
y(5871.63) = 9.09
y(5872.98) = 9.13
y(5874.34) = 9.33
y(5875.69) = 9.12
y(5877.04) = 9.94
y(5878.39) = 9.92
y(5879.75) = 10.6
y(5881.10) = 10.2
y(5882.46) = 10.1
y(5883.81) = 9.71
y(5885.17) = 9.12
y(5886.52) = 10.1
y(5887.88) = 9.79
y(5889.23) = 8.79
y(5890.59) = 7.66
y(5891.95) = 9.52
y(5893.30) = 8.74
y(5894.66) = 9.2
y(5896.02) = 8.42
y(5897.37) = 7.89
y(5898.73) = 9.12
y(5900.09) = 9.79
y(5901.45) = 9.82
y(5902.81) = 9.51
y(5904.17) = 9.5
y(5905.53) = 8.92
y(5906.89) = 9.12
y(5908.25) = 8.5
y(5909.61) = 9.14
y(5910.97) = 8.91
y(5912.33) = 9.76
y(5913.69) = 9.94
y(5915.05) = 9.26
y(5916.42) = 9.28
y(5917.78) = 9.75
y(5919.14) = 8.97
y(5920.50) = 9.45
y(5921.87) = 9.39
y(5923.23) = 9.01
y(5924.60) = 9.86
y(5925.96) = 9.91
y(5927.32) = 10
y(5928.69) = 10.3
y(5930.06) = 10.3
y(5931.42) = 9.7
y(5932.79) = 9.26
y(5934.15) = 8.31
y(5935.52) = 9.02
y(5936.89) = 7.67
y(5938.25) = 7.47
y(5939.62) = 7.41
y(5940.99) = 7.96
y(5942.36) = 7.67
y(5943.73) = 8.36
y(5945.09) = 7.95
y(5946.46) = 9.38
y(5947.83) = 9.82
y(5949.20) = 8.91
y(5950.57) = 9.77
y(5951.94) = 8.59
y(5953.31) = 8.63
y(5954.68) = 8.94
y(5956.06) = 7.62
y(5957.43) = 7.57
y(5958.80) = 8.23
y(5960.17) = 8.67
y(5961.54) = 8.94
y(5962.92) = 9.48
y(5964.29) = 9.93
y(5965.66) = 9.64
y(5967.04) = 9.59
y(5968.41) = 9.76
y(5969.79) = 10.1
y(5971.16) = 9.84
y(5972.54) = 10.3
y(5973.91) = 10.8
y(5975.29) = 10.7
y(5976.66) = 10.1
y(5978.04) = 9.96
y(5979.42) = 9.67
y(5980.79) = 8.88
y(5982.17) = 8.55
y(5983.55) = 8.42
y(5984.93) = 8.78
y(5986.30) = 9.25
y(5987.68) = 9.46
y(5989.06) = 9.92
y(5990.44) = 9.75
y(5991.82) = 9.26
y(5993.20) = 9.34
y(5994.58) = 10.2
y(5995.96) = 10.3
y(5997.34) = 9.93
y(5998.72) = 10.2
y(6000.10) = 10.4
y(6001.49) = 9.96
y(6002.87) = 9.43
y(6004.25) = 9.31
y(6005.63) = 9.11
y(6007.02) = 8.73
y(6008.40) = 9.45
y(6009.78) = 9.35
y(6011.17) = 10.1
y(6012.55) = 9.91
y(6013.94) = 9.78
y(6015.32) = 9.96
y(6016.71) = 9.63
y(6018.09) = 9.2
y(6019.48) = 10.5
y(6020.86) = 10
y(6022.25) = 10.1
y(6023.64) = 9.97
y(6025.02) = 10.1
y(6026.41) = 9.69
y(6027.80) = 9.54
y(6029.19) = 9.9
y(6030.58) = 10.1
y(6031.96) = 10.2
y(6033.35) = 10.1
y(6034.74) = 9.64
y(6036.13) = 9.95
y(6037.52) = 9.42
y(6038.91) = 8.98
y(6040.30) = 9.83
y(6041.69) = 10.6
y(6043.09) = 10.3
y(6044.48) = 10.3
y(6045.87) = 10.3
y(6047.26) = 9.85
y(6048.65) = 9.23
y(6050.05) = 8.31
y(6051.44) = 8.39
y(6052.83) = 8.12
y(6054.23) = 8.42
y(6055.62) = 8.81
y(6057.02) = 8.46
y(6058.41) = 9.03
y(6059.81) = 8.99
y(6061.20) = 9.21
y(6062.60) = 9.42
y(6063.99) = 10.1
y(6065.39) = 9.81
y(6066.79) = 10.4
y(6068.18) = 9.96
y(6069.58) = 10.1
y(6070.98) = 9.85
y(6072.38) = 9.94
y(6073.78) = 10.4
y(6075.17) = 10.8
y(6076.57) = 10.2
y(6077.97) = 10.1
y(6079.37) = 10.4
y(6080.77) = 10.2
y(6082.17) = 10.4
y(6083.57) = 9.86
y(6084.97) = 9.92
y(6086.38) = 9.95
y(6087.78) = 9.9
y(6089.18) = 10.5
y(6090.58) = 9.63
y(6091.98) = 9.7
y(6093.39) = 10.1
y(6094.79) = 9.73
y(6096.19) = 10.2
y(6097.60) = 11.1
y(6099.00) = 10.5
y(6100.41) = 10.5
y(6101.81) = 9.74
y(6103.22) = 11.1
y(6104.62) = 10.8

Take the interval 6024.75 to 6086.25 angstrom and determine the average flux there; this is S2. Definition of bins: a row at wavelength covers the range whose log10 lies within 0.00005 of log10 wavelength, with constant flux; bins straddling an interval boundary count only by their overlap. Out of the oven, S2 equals 9.72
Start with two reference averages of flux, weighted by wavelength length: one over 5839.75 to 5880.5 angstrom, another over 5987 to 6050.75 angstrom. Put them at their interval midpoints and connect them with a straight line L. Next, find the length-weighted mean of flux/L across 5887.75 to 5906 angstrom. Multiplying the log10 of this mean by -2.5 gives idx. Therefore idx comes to 0.06 mag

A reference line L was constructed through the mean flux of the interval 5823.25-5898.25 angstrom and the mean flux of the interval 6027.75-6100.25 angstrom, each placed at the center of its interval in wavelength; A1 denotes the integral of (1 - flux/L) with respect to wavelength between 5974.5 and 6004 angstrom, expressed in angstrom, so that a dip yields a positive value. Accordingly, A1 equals 0.0 angstrom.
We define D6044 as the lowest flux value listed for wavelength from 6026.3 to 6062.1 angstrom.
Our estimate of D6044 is 8.12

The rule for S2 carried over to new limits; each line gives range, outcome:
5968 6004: 9.73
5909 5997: 9.24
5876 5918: 9.35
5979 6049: 9.71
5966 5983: 9.83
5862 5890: 9.51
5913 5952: 9.06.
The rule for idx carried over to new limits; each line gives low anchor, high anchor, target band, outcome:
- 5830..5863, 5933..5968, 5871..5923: -0.03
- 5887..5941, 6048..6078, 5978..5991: 0.01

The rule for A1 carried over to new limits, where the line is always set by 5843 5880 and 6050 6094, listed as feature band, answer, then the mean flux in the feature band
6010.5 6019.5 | -0.2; 9.82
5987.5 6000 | -0.3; 9.86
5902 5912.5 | 0.5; 9.15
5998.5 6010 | 0.1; 9.53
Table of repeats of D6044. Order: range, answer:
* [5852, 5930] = 7.66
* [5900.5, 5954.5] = 7.41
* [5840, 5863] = 8.46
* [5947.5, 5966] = 7.57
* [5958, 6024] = 8.23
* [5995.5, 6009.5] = 8.73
